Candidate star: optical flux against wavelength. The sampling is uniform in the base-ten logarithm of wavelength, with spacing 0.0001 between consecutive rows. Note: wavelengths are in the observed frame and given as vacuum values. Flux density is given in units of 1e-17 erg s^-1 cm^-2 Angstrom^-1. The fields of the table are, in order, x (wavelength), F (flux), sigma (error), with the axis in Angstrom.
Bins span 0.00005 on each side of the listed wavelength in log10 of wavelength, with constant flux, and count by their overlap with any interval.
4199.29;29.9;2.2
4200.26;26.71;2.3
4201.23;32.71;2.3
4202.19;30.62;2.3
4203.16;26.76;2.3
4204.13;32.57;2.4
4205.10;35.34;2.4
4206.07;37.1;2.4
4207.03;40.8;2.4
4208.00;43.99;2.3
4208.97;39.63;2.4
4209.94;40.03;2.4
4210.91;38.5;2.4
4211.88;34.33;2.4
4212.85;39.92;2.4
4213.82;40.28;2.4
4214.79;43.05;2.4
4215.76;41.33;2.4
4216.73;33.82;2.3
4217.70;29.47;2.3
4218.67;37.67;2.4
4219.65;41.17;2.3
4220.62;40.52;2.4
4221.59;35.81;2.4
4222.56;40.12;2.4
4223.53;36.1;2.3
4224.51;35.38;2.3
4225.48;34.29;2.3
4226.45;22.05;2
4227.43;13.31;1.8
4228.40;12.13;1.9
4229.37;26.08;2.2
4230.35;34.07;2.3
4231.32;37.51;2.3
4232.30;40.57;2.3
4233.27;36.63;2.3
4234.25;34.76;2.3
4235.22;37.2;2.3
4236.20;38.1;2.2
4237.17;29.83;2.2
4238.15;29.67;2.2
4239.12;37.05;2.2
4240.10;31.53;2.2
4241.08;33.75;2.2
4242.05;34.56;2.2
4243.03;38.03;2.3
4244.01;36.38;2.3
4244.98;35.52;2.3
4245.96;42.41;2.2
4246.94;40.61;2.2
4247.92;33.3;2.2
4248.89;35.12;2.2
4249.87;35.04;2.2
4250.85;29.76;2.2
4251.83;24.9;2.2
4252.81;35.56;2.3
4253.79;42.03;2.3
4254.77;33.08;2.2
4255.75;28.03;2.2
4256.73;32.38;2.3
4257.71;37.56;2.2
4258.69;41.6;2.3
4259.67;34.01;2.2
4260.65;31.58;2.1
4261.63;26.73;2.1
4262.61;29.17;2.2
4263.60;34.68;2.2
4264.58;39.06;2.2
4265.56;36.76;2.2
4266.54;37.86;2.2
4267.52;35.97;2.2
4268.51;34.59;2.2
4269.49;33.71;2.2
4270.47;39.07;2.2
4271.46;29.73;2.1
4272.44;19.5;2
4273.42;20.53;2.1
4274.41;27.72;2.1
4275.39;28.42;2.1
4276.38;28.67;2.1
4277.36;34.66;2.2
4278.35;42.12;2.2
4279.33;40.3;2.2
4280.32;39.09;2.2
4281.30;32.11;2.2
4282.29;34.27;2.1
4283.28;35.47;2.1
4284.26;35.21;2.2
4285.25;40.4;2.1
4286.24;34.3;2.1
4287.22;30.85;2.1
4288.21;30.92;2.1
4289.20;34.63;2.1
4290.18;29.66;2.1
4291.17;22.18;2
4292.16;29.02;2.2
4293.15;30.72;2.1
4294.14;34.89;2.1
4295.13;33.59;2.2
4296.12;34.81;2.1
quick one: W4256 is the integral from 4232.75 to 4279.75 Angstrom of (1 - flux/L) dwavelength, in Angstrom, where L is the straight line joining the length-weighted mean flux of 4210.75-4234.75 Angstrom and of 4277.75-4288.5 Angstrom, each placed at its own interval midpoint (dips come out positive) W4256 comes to 1.71 Angstrom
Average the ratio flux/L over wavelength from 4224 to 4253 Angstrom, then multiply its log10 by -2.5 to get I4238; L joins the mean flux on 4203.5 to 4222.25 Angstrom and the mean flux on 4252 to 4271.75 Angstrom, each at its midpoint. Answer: 0.11 mag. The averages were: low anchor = 38.1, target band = 32.8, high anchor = 34.5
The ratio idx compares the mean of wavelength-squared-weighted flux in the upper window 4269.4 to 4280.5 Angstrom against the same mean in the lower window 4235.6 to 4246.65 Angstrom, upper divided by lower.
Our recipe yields 0.91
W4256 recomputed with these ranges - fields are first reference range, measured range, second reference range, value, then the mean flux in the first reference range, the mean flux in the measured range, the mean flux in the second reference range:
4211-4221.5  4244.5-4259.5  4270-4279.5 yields -0.7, 38.1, 35.1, 30.7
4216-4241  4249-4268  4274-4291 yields -0.3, 33.1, 34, 33.9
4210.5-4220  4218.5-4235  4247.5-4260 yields 1.8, 37.9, 32.8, 34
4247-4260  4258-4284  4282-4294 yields -0.1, 34.3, 33.4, 32.3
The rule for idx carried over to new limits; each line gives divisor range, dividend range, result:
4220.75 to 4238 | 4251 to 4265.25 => 1.06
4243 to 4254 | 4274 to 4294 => 0.95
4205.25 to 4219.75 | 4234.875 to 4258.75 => 0.92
